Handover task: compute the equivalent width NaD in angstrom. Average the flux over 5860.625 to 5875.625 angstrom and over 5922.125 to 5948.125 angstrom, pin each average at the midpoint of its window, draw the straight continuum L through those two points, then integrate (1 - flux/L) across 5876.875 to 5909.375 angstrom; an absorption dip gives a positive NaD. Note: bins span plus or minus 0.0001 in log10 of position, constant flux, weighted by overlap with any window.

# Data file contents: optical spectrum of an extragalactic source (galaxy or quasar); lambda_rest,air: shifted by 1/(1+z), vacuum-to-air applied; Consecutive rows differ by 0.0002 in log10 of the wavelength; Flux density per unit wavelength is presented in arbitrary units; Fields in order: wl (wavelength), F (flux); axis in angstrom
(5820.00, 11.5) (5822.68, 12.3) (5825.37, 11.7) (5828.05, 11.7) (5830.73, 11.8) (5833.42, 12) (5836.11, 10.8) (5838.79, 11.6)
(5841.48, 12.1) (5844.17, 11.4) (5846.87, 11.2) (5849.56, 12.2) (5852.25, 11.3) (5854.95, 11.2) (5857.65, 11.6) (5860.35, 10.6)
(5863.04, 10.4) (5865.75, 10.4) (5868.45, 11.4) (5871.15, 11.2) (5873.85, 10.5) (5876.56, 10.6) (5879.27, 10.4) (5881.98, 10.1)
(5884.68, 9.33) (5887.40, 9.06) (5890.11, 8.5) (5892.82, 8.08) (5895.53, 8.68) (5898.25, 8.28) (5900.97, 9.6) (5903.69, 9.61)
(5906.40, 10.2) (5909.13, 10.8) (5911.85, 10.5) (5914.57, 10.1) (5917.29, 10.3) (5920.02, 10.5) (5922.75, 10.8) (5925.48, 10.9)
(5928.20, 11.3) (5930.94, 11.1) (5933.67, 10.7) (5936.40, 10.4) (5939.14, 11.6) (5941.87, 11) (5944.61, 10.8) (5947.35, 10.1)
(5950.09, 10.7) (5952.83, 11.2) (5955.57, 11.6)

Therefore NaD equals 4.3 angstrom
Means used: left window 10.8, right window 10.9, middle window 9.38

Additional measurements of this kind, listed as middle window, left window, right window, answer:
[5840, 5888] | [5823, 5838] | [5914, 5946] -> 2.2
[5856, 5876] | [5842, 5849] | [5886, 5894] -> -1.5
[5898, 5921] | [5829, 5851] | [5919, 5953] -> 2.1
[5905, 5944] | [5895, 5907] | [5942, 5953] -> -3.0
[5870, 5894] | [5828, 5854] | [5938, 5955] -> 3.4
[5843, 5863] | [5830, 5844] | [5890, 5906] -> -0.7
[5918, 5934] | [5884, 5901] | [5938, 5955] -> -1.3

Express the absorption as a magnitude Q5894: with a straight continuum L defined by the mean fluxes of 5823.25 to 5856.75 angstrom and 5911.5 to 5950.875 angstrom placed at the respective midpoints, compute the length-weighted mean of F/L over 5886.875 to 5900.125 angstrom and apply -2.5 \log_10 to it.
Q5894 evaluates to 0.28 mag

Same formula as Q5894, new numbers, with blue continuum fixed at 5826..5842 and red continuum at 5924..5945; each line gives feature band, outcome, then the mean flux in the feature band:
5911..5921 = 0.08 mag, 10.3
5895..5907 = 0.21 mag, 9.26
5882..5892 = 0.24 mag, 9.07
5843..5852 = 0.00 mag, 11.6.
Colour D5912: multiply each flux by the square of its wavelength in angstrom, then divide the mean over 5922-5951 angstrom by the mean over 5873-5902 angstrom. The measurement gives 1.18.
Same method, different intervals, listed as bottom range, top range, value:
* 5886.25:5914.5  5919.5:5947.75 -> 1.17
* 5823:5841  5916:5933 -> 0.96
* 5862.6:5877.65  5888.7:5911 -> 0.87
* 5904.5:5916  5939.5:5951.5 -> 1.05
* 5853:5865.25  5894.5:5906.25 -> 0.85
